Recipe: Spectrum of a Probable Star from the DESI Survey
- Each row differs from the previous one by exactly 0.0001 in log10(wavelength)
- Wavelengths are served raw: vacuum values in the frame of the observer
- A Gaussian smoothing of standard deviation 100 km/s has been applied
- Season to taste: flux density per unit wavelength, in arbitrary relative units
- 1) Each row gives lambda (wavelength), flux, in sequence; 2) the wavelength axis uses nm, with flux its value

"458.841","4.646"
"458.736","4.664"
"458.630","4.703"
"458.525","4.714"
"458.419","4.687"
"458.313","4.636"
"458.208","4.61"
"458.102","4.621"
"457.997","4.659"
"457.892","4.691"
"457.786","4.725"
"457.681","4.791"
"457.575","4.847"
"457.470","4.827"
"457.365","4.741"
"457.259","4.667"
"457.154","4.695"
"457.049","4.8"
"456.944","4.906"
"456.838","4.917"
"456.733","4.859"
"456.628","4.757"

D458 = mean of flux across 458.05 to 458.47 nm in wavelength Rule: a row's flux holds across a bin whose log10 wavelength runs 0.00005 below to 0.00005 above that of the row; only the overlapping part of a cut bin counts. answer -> 4.63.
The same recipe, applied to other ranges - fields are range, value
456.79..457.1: 4.87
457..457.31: 4.73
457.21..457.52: 4.74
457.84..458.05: 4.7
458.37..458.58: 4.7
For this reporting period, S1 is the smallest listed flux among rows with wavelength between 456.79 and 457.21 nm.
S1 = 4.695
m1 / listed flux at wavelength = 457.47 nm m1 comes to 4.827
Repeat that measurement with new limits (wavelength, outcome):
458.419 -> 4.687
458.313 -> 4.636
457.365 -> 4.741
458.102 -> 4.621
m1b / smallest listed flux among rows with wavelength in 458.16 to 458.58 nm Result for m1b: 4.61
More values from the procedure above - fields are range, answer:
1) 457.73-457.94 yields 4.691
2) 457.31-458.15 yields 4.621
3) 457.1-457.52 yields 4.667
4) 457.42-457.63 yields 4.827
